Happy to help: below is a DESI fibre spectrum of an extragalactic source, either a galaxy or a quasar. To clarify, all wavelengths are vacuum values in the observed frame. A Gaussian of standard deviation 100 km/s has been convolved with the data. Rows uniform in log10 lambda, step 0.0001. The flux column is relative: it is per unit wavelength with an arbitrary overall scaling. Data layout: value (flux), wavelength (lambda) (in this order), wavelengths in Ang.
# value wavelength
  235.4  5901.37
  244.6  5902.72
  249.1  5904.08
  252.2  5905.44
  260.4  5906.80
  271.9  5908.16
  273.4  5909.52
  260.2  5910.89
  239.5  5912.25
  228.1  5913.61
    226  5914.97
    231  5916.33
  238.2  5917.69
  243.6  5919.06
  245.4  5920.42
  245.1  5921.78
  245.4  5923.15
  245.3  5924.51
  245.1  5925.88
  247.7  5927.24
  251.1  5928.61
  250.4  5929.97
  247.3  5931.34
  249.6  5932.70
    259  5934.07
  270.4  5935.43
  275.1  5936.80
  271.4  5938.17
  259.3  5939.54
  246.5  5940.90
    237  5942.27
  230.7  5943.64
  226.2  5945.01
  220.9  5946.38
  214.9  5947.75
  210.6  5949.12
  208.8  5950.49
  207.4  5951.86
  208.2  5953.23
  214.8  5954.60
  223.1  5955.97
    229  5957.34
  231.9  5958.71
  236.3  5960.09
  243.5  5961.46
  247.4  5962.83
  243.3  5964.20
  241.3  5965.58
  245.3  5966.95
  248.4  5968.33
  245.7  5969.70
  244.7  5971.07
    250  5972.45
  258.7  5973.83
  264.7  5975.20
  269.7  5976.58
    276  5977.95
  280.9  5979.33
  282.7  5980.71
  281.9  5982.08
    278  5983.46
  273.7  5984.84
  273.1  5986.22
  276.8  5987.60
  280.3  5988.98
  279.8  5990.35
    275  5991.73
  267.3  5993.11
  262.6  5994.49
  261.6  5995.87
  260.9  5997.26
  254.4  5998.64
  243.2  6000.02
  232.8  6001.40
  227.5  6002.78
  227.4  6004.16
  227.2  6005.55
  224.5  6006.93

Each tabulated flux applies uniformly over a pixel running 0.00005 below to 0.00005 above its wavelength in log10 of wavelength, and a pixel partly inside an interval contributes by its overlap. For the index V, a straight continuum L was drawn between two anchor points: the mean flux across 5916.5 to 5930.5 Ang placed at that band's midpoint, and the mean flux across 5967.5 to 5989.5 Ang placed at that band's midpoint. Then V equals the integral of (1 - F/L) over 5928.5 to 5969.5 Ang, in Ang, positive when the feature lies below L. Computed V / 2.74 Ang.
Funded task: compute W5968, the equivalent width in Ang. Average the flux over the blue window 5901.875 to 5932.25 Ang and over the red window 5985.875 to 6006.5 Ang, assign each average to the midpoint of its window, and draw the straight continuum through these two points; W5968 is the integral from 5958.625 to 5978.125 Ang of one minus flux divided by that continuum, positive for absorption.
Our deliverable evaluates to 0.3 Ang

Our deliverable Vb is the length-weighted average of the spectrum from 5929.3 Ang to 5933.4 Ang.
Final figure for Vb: 249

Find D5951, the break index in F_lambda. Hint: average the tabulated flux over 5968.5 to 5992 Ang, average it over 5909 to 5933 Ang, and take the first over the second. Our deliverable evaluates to 1.10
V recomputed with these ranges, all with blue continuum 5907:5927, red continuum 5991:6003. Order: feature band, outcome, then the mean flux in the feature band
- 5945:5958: 1.8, 216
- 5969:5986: -1.0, 267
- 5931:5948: 0.1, 248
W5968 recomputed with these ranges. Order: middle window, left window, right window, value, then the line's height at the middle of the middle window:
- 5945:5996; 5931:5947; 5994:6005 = -0.5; 248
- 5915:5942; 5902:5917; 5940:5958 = -1.7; 236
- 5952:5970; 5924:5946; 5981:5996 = 1.9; 262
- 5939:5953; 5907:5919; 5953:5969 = 0.8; 239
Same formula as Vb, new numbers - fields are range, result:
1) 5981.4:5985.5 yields 278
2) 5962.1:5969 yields 245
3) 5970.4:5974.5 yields 251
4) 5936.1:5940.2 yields 268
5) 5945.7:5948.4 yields 218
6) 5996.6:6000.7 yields 253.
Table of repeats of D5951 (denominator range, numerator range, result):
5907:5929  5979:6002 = 1.09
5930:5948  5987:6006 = 1.03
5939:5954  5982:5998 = 1.21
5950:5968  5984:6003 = 1.14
